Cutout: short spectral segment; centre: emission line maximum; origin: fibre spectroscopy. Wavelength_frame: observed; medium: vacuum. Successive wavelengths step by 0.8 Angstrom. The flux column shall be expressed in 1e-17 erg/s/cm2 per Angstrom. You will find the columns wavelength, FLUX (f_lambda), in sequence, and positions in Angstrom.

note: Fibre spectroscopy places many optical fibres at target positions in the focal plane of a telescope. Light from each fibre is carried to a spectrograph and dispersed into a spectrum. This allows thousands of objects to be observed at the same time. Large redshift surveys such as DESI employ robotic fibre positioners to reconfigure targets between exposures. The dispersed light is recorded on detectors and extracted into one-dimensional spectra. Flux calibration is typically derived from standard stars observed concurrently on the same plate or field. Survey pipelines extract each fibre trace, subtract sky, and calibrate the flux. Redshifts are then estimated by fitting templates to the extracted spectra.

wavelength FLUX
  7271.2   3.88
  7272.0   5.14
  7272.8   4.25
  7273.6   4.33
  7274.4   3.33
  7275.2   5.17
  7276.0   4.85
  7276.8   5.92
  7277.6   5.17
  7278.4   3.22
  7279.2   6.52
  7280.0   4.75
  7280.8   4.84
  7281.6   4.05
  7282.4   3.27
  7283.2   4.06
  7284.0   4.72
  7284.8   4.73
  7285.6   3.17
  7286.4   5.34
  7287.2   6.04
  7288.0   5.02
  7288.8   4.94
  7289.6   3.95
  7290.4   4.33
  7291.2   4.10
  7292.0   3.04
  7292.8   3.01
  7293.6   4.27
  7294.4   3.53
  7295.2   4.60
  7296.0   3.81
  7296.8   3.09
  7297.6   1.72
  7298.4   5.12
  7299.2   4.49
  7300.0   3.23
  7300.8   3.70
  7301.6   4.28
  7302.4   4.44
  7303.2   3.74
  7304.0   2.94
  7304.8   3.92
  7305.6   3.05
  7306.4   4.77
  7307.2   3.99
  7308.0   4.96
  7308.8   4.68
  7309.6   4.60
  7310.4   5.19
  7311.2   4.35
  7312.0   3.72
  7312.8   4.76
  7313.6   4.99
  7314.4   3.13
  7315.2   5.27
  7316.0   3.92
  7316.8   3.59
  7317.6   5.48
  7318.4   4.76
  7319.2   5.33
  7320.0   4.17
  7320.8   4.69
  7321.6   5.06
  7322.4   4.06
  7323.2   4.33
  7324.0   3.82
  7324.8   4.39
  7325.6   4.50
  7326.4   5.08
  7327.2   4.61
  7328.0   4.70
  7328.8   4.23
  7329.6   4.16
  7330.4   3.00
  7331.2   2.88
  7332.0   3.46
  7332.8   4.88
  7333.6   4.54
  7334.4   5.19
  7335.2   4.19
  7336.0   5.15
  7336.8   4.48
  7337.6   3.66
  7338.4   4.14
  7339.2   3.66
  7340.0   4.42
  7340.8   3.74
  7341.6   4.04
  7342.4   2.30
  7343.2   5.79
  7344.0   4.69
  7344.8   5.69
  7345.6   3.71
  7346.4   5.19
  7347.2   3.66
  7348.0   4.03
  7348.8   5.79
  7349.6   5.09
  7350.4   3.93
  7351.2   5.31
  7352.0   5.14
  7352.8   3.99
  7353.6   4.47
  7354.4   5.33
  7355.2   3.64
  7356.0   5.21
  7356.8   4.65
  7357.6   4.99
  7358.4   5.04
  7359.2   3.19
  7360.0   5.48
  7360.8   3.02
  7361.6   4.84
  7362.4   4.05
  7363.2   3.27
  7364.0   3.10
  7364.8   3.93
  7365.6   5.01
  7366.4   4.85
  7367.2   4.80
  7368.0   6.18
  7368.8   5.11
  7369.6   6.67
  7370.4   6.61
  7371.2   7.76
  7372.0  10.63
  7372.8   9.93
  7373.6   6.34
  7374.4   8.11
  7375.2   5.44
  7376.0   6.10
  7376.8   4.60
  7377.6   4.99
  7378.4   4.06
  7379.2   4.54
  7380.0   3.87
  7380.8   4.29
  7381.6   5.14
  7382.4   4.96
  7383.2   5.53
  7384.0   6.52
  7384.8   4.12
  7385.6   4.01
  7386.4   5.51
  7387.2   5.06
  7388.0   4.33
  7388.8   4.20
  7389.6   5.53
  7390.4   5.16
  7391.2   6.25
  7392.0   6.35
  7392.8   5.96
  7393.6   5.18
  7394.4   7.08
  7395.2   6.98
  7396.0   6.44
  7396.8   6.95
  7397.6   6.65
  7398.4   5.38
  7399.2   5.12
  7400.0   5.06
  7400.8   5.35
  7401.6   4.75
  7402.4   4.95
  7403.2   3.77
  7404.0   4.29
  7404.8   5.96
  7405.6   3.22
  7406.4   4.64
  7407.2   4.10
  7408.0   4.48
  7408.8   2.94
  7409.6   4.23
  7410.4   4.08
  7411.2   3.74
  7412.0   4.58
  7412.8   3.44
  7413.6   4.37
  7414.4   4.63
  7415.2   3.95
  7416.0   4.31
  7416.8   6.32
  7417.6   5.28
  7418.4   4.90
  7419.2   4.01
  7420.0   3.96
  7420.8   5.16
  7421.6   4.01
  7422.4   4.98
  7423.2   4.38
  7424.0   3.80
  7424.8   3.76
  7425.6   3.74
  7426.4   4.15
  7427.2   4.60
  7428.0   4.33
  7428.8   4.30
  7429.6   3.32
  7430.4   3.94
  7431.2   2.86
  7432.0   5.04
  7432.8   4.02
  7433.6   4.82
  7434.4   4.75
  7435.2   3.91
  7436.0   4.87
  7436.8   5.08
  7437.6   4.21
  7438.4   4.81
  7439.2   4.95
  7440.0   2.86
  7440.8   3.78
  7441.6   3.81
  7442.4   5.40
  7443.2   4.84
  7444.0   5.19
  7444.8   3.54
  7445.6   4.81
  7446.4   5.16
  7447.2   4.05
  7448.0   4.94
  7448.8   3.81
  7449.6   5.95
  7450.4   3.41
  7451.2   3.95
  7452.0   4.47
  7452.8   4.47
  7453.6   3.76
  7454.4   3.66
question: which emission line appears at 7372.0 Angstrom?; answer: H-alpha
